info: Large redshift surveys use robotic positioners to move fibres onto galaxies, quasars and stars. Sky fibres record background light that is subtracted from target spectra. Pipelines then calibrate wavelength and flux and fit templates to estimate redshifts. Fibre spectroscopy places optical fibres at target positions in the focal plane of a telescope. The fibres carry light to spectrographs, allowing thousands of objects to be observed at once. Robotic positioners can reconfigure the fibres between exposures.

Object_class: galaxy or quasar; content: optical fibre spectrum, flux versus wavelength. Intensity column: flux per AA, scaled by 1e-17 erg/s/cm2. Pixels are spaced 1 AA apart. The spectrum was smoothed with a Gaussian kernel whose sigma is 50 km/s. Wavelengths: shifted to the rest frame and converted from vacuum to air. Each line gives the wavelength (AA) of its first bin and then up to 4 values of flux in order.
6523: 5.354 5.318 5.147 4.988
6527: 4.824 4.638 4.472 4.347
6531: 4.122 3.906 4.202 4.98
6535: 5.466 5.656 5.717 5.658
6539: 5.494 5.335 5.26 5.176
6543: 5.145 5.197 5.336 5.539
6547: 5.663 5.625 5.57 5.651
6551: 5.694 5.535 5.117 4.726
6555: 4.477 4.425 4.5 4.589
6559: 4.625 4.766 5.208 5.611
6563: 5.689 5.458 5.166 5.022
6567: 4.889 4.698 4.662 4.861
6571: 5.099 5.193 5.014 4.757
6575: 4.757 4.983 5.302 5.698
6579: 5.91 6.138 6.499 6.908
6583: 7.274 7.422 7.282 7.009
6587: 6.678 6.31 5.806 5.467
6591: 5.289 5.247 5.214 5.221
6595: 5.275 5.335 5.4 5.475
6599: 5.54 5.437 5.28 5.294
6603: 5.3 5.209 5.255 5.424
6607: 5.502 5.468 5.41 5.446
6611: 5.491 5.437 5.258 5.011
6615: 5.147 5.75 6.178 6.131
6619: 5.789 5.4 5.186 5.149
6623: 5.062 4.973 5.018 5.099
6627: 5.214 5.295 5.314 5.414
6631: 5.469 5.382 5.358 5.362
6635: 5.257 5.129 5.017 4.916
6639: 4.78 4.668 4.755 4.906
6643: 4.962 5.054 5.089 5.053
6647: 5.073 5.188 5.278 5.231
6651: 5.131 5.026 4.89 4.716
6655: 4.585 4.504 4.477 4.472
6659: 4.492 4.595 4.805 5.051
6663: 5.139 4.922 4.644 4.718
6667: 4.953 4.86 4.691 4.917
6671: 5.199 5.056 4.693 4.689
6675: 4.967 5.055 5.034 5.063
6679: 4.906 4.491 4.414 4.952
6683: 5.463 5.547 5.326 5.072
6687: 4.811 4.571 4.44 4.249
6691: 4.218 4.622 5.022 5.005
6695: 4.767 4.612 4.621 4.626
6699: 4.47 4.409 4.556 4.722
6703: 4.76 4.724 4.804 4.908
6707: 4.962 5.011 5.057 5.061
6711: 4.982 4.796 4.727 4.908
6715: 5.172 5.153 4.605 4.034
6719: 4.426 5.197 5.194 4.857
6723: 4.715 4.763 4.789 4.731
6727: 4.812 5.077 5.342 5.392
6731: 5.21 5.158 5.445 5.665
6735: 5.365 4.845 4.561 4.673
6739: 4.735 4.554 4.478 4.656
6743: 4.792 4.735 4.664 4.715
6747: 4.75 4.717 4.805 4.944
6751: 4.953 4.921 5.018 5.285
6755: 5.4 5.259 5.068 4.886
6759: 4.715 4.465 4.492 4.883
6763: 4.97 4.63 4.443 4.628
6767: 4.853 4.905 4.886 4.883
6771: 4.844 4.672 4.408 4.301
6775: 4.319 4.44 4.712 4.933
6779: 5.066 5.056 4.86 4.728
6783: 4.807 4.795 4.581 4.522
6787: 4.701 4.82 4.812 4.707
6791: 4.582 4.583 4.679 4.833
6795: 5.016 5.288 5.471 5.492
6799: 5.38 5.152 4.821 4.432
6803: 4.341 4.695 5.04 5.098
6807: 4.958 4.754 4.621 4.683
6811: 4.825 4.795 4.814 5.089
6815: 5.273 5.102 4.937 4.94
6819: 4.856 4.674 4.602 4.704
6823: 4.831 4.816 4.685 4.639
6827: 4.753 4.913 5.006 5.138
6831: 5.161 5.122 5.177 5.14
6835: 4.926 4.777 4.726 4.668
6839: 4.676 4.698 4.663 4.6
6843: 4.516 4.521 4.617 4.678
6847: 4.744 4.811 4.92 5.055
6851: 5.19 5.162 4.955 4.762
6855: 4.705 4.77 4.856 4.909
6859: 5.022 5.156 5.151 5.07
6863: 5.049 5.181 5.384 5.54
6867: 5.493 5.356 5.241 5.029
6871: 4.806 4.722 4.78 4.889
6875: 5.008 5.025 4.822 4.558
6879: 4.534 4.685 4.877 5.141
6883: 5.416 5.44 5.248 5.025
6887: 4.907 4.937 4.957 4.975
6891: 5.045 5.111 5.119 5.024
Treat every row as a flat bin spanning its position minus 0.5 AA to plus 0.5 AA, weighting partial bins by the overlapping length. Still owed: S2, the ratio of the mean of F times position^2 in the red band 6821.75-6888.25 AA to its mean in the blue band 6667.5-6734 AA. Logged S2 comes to 1.06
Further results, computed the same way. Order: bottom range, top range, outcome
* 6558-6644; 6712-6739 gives 0.95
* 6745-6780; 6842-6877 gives 1.06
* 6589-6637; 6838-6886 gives 0.99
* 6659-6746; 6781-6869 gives 1.05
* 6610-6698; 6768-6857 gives 1.01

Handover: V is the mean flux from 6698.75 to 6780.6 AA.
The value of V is 4.84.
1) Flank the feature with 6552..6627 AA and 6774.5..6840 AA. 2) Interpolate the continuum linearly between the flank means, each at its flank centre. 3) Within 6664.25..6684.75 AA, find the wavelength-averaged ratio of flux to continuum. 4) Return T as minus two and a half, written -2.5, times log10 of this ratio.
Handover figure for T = 0.06 mag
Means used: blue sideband 5.42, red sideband 4.85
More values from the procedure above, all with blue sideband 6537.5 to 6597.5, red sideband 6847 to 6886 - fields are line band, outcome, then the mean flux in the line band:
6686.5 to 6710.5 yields 0.12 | 4.71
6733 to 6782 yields 0.08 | 4.81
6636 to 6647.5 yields 0.08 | 4.94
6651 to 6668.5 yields 0.12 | 4.77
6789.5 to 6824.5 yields 0.05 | 4.88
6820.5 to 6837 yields 0.04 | 4.89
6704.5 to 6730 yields 0.07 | 4.89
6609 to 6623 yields -0.02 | 5.47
